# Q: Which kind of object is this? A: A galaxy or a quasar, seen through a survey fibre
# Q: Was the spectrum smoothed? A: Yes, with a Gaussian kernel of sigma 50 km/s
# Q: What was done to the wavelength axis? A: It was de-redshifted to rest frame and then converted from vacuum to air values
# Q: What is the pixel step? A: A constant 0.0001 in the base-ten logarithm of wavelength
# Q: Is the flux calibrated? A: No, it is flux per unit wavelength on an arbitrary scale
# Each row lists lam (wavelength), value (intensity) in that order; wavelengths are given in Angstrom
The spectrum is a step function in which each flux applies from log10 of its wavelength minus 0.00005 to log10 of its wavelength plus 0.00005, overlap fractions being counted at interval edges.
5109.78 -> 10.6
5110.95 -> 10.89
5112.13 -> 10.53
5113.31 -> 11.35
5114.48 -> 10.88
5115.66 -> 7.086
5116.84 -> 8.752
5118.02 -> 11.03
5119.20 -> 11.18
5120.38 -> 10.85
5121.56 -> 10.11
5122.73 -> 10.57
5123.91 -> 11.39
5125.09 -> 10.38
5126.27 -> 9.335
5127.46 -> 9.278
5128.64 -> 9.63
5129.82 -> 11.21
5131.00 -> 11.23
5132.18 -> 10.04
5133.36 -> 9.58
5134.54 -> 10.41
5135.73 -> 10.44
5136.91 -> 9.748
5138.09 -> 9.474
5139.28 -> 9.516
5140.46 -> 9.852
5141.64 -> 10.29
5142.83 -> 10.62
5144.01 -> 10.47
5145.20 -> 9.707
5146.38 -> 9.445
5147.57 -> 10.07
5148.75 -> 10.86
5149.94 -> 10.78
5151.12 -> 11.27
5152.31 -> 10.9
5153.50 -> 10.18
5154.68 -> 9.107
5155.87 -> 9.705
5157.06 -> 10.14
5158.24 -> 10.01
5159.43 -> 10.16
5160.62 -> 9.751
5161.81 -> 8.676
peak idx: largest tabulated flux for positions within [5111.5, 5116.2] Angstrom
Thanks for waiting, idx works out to 11.35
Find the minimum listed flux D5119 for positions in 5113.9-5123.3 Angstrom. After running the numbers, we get 7.086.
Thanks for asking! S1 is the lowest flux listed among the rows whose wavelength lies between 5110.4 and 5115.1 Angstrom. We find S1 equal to 10.53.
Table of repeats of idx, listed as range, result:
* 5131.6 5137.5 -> 10.44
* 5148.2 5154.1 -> 11.27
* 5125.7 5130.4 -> 11.21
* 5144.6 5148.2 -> 10.07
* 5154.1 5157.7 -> 10.14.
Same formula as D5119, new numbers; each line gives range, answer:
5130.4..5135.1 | 9.58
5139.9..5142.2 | 9.852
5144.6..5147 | 9.445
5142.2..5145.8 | 9.707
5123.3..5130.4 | 9.278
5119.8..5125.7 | 10.11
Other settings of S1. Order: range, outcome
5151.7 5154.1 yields 10.18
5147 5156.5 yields 9.107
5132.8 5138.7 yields 9.474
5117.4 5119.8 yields 11.03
